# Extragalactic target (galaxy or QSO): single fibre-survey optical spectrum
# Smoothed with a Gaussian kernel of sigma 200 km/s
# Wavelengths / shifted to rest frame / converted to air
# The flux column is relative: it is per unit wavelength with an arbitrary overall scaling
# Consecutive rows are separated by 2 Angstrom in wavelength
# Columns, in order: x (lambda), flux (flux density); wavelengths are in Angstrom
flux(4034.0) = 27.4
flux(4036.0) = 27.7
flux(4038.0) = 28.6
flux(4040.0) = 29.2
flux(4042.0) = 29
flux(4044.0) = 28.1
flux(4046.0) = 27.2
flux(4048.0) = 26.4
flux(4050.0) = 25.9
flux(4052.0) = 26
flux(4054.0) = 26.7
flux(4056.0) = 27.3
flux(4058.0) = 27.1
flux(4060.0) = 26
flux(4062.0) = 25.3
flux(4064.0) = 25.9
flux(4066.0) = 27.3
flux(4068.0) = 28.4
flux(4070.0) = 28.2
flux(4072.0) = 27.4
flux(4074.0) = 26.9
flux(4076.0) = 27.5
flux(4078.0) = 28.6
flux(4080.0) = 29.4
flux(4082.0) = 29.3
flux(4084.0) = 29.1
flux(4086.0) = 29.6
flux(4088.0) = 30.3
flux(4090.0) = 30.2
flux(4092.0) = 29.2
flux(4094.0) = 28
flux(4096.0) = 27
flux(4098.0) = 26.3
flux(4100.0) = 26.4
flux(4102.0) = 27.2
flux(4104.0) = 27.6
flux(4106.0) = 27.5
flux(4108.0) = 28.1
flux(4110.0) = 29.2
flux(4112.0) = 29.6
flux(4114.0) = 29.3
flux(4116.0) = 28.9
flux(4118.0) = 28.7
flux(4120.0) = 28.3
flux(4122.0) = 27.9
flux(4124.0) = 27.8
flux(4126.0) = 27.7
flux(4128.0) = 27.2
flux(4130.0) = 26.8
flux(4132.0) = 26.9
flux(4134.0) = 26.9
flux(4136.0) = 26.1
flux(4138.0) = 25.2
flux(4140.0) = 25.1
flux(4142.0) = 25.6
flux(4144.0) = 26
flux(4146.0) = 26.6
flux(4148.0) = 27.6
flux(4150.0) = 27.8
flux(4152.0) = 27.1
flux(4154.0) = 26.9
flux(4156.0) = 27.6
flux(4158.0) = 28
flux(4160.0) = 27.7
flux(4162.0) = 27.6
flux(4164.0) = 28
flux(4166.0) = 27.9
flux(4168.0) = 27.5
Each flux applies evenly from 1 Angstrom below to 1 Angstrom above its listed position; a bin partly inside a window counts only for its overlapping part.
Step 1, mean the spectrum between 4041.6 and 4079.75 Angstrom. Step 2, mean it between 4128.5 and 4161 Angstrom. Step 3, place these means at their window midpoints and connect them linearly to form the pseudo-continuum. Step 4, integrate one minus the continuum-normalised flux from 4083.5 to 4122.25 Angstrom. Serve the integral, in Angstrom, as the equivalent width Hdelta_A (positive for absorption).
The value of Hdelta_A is -2.1 Angstrom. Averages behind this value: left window 27.1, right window 26.8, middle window 28.4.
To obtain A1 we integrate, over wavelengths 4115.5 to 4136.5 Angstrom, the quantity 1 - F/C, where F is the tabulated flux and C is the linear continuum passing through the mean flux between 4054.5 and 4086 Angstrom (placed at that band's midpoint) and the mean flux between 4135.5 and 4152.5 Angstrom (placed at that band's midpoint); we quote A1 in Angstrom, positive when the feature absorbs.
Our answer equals -0.7 Angstrom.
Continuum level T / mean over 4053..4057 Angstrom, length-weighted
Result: 27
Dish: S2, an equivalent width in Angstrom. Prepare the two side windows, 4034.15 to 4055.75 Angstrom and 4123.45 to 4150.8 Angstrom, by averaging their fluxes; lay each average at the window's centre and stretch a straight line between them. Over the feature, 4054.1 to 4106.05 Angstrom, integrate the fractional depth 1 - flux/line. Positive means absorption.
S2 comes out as -1.2 Angstrom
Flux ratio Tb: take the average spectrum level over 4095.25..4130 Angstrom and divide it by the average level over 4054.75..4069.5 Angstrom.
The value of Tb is 1.04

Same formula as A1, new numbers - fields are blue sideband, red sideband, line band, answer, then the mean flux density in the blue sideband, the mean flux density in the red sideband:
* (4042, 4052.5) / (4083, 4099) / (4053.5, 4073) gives 0.5 Angstrom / 27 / 28.7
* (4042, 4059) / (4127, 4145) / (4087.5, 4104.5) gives -0.9 Angstrom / 27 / 26.2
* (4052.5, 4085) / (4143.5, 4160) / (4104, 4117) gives -0.6 Angstrom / 27.5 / 27.3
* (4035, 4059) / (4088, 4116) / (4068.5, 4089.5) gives -0.6 Angstrom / 27.4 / 28.2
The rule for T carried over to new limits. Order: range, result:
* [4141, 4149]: 26.5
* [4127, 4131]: 27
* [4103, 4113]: 28.4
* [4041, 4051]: 27.3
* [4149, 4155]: 27.3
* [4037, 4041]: 28.9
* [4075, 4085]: 28.8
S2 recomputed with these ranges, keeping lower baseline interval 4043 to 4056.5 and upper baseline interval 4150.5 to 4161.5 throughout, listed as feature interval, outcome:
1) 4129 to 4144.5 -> 0.7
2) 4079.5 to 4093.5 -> -1.3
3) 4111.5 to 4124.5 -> -0.7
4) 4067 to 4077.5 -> -0.3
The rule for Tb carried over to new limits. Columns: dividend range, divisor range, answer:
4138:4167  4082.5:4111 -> 0.96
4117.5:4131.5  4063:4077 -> 1.01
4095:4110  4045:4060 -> 1.03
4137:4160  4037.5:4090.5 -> 0.96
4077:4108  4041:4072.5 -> 1.05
